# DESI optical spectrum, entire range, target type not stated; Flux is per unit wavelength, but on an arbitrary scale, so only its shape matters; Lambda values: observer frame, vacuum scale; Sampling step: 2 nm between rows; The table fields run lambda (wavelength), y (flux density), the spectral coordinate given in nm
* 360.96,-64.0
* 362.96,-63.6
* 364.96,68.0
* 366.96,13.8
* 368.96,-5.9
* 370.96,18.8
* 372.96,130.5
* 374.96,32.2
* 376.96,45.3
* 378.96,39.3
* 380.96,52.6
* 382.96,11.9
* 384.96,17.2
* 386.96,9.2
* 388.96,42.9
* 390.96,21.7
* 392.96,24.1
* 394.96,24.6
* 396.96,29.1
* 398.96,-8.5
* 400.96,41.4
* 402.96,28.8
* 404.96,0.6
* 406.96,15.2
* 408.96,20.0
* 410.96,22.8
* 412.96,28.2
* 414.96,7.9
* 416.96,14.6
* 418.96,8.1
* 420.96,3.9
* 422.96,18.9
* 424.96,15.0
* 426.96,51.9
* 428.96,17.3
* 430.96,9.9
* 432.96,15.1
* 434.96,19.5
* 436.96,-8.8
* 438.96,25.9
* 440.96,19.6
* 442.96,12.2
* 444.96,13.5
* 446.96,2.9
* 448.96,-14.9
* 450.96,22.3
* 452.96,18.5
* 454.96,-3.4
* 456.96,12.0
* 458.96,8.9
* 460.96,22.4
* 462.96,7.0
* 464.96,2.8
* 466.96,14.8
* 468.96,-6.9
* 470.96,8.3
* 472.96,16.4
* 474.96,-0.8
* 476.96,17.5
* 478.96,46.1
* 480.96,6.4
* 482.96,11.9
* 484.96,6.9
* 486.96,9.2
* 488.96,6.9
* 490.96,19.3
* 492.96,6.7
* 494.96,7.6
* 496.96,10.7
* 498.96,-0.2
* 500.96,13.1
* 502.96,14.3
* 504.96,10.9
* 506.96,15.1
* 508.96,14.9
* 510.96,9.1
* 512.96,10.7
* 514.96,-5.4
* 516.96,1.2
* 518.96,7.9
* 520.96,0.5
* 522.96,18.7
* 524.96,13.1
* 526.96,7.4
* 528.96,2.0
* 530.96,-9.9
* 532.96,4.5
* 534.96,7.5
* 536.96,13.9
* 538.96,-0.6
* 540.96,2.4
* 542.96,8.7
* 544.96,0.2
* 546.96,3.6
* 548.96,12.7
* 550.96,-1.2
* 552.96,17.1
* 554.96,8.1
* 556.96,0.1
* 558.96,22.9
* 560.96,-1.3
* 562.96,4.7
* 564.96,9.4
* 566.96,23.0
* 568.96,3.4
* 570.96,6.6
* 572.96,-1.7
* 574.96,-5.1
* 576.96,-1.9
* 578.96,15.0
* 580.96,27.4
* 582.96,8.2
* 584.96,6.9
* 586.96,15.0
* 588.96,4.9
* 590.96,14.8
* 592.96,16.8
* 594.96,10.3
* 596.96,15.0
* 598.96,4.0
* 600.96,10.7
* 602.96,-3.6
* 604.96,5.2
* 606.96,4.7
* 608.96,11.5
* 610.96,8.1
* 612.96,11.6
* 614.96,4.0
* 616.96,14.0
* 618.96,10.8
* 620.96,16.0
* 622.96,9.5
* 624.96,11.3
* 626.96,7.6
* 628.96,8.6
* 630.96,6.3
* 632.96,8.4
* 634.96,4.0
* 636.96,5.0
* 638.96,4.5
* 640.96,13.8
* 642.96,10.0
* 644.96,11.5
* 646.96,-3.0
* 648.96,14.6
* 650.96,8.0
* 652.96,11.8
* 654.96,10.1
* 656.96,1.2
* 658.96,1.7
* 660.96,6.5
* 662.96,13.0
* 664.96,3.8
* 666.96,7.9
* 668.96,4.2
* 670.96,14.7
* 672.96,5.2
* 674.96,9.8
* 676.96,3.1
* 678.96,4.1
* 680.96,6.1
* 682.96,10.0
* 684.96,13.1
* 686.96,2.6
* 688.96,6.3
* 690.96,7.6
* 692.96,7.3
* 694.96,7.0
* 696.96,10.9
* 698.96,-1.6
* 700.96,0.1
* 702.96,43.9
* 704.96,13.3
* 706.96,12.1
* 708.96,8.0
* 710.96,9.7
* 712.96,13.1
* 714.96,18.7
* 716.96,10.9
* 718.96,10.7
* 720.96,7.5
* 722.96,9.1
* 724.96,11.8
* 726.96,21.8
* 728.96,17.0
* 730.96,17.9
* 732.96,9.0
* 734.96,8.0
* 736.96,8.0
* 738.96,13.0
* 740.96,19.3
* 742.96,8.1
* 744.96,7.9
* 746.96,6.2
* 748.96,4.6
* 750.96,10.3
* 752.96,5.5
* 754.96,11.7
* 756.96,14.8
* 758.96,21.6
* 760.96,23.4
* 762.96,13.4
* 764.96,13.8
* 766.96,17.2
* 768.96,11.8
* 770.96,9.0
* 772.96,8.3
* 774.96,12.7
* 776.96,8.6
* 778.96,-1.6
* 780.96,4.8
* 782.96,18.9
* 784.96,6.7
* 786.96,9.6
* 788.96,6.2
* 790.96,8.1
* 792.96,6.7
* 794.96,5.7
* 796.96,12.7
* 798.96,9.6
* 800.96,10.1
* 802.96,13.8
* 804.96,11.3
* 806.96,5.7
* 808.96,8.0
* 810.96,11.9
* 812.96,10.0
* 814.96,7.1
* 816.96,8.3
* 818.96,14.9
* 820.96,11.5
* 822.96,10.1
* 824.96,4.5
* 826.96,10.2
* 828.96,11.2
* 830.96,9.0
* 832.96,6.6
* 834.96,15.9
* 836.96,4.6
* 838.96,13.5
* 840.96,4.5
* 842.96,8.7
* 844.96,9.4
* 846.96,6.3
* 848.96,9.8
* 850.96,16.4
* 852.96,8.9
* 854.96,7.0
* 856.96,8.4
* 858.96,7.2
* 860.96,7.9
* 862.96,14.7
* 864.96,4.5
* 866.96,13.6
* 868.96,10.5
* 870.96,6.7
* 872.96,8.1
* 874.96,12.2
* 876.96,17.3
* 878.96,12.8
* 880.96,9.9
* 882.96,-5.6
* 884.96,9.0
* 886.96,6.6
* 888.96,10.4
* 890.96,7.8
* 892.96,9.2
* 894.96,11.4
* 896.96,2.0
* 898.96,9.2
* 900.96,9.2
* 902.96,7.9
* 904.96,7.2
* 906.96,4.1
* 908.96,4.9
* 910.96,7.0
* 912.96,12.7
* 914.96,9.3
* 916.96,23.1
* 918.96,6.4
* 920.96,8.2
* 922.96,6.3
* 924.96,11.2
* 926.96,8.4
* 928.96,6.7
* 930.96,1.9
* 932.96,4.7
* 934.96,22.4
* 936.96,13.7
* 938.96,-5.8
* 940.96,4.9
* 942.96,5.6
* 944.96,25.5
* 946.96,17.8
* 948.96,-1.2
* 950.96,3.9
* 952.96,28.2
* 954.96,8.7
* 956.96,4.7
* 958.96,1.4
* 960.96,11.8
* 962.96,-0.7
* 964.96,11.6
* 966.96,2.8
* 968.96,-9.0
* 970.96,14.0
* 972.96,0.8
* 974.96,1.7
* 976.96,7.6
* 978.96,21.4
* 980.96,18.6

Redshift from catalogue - 0.887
